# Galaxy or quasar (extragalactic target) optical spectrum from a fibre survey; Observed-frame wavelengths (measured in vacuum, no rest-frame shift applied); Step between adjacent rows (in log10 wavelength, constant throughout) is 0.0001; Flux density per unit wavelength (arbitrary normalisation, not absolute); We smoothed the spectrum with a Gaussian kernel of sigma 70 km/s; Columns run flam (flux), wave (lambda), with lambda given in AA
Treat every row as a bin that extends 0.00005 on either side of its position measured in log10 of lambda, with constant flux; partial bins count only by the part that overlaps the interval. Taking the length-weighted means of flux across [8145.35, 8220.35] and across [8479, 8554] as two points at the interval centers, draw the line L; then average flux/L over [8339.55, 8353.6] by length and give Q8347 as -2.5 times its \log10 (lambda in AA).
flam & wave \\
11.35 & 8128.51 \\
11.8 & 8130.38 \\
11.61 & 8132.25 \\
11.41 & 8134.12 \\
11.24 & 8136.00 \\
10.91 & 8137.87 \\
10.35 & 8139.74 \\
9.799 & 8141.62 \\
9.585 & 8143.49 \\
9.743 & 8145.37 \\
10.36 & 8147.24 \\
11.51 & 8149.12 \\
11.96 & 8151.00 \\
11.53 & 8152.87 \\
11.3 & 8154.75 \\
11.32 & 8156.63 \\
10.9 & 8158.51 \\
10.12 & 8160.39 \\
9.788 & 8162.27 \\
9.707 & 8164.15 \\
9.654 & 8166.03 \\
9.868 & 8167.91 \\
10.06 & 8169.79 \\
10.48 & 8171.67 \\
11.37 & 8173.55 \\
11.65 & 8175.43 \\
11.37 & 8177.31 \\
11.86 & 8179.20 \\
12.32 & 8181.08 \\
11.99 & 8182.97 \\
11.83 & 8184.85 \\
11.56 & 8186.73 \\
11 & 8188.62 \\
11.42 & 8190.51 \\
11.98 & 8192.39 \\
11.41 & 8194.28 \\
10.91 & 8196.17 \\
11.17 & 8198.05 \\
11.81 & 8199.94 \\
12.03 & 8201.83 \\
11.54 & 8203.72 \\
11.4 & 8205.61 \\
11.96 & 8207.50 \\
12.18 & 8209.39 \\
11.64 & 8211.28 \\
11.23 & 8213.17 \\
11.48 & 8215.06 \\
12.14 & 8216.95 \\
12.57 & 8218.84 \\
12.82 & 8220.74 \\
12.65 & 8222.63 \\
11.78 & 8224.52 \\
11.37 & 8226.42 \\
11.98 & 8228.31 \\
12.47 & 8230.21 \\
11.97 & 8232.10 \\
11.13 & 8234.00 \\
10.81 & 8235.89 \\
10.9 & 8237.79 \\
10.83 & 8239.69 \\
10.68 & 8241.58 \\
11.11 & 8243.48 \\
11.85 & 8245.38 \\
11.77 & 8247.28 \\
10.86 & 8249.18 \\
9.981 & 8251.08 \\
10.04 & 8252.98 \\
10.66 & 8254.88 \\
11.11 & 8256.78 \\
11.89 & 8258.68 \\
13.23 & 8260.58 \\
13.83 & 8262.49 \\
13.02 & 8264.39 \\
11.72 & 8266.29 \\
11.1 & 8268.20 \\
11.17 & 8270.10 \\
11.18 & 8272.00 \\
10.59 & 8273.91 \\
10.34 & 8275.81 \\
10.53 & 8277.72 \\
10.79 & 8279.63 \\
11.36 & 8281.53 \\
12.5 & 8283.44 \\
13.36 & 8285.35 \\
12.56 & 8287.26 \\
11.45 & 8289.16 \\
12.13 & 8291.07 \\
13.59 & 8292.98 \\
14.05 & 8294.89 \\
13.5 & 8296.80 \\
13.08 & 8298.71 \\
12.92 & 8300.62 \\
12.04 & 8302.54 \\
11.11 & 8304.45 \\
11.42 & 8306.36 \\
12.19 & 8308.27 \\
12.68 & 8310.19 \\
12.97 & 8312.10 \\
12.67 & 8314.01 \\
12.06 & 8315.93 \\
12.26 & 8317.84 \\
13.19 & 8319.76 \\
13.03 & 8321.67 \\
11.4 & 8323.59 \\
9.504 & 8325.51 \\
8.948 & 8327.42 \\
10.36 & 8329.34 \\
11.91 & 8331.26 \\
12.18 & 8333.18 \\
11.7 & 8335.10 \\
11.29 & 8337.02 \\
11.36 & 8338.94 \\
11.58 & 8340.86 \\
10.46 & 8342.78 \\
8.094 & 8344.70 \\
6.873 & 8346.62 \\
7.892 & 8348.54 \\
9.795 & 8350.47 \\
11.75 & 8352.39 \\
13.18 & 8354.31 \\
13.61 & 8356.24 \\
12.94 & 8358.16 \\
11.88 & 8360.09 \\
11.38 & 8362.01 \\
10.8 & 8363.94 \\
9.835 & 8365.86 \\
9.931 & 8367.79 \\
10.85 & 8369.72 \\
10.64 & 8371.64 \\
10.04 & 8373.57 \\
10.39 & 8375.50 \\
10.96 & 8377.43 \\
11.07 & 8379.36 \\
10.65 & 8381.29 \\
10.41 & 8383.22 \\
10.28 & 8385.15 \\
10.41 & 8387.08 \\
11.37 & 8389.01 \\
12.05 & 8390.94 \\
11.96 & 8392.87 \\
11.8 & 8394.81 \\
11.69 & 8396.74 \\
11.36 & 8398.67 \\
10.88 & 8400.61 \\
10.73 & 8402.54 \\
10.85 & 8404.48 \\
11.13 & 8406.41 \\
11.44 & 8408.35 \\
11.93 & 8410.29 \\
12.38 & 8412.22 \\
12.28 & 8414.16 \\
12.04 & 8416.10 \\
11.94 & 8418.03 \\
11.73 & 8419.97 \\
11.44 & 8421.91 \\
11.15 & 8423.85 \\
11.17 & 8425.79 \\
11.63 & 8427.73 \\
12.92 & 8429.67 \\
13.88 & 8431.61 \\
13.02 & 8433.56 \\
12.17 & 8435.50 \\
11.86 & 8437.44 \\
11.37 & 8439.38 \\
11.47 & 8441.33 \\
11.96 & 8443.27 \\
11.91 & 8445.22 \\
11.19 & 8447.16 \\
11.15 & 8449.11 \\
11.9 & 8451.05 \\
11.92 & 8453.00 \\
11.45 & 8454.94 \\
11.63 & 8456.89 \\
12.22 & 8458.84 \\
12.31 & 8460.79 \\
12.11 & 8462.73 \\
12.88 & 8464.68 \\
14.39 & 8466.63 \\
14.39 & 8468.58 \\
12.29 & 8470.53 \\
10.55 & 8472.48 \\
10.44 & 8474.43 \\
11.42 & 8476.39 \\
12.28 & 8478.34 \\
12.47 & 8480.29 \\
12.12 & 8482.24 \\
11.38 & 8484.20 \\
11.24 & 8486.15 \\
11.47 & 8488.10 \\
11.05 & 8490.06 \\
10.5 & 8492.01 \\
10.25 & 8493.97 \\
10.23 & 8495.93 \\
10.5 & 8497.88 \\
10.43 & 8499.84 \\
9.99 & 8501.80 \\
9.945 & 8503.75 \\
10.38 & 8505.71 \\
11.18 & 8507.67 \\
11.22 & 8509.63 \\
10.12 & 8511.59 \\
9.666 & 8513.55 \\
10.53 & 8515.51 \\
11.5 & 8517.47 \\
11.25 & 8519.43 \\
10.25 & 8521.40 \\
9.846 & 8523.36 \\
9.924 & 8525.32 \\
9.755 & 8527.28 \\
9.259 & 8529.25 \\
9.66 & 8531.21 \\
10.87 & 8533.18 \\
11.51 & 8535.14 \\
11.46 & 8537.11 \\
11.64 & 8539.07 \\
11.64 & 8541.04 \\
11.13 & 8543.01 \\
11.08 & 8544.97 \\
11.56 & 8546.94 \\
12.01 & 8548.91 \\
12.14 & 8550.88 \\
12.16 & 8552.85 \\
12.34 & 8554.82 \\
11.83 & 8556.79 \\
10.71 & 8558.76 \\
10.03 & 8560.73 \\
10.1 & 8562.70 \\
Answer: 0.16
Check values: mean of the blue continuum 11.3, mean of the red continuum 10.9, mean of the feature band 9.61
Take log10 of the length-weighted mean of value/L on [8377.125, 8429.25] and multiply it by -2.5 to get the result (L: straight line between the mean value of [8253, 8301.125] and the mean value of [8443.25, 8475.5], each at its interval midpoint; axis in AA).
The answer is 0.06 mag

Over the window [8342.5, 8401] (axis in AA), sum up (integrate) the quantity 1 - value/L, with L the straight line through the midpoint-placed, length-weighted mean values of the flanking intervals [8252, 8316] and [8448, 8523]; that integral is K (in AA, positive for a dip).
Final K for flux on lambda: 4.49 AA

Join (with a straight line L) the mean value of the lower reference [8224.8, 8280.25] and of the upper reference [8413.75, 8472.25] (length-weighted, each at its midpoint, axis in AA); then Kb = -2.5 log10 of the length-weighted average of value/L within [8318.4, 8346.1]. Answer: 0.06 mag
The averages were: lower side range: 11.3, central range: 11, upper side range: 12.1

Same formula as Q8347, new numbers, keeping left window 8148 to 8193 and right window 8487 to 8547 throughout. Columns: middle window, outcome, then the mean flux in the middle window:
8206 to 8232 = -0.09 mag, 12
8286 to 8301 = -0.18 mag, 12.9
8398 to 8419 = -0.08 mag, 11.5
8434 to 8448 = -0.10 mag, 11.8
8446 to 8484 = -0.13 mag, 12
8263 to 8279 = -0.03 mag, 11.3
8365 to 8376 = 0.06 mag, 10.3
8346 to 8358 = 0.01 mag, 10.8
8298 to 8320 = -0.13 mag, 12.3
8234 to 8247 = -0.01 mag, 11.1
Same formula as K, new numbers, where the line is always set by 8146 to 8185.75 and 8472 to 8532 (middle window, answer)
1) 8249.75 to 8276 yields -1.3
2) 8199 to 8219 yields -1.5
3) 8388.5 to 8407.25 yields -1.1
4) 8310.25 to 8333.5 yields -1.9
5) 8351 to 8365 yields -1.7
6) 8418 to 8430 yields -1.0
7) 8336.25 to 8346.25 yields 0.5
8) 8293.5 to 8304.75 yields -2.1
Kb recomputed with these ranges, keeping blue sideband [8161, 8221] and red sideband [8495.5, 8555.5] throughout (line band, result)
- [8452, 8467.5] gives -0.13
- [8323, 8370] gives 0.03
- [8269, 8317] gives -0.08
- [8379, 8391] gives 0.02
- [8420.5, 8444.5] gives -0.10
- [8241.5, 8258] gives 0.03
